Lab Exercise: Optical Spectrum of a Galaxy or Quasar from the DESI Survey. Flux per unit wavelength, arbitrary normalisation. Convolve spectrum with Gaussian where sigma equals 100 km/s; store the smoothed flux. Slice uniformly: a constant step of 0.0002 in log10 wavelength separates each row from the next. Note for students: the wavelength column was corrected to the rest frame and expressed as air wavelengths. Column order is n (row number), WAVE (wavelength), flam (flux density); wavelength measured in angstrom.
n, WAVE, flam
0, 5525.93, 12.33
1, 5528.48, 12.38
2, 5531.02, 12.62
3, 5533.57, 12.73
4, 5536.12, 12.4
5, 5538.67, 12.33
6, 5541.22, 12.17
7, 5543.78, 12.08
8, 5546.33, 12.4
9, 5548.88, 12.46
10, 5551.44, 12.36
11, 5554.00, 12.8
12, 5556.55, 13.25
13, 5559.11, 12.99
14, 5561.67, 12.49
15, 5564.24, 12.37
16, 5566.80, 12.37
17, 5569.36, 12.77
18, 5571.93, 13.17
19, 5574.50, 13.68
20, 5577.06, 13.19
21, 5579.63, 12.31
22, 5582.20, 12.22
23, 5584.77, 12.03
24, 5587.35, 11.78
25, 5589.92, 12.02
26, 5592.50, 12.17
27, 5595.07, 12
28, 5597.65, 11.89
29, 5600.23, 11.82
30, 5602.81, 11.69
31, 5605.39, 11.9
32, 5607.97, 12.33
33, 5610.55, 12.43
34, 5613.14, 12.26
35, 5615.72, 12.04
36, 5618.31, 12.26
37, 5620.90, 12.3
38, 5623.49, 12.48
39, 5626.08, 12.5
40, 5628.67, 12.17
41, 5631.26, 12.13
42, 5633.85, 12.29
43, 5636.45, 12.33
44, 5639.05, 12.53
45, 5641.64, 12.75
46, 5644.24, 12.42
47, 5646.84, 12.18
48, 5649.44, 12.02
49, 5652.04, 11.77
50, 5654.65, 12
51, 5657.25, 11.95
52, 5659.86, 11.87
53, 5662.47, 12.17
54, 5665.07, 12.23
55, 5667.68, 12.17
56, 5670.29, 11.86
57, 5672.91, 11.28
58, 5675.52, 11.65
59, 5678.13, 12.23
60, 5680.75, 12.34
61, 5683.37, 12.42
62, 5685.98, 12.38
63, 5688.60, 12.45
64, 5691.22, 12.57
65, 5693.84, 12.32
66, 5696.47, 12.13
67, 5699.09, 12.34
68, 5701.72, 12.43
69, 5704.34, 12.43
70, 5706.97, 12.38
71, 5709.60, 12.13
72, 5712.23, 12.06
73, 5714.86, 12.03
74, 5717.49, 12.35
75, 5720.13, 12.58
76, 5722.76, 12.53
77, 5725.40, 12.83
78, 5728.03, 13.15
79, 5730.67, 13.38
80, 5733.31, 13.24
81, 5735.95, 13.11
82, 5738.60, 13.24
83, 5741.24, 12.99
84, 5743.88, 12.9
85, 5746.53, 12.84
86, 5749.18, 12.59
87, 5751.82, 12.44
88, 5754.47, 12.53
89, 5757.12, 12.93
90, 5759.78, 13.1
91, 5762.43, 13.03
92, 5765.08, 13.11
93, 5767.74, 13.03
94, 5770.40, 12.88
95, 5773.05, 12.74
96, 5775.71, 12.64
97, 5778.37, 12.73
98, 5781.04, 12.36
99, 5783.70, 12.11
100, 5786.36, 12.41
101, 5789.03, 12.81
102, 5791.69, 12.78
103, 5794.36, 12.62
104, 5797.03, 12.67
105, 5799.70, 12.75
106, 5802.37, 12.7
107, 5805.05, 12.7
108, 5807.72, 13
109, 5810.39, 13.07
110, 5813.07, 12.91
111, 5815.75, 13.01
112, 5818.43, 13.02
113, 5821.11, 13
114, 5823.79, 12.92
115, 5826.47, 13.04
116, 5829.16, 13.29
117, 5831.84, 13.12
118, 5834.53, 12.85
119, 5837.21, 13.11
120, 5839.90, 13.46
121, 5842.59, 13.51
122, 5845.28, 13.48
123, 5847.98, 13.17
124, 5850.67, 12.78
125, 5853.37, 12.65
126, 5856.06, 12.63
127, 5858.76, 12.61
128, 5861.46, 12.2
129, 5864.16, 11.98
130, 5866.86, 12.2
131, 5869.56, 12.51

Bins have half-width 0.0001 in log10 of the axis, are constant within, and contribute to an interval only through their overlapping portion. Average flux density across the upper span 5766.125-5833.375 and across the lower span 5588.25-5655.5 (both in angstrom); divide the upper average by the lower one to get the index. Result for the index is 1.1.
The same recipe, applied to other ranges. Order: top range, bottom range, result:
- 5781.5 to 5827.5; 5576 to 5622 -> 1.05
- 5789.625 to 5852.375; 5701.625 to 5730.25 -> 1.04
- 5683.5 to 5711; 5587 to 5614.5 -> 1.03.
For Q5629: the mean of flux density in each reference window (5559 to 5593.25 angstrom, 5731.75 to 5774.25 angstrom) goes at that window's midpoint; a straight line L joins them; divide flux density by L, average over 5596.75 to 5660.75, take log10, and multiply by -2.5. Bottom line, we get 0.04 mag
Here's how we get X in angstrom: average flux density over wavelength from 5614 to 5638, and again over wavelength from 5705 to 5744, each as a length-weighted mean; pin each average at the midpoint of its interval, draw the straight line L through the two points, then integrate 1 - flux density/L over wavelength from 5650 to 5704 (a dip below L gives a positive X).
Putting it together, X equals 1.6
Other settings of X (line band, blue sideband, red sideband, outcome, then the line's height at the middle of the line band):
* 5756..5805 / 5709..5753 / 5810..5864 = 0.4 angstrom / 12.8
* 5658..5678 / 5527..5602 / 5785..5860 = 1.2 angstrom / 12.6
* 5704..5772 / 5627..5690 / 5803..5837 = -1.1 angstrom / 12.6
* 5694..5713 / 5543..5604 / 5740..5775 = 0.7 angstrom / 12.7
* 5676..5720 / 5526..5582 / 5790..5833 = 1.6 angstrom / 12.8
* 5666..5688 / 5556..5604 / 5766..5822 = 0.9 angstrom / 12.6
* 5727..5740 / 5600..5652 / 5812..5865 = -0.6 angstrom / 12.6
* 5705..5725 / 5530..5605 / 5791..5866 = 0.6 angstrom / 12.7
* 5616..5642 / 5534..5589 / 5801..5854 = 0.7 angstrom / 12.7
